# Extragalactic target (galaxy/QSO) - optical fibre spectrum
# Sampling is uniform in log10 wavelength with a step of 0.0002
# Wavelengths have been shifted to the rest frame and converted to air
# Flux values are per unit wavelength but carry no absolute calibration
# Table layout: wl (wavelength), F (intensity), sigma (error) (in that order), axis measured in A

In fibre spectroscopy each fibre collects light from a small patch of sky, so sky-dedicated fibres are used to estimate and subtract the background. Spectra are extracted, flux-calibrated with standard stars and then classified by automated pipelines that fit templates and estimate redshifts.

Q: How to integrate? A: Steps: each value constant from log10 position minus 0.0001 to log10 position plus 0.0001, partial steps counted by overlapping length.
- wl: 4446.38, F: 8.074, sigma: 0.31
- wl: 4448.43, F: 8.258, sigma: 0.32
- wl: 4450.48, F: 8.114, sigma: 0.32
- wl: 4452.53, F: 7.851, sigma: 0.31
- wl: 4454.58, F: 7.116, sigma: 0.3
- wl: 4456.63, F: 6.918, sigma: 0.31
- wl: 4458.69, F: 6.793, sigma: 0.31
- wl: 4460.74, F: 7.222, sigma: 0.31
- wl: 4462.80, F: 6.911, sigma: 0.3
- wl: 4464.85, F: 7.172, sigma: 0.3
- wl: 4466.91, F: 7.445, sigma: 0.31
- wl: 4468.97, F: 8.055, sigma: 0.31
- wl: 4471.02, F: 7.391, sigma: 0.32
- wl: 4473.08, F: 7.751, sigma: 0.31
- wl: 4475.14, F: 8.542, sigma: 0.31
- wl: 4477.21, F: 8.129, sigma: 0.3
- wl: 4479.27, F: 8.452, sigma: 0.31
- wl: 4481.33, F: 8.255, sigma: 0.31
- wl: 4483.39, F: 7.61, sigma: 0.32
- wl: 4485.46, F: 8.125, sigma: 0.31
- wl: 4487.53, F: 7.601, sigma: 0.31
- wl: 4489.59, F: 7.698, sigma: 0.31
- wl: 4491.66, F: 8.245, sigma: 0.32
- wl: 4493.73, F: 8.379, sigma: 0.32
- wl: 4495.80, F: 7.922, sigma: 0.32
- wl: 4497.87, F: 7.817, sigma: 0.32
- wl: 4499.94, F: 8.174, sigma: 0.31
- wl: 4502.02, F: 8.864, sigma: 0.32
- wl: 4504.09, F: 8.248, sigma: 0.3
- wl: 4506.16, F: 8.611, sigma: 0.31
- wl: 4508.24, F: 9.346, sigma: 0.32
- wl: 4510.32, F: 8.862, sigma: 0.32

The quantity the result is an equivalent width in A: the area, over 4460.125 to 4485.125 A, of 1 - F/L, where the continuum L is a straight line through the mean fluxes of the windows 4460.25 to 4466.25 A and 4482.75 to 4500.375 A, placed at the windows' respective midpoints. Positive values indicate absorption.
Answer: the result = -1.3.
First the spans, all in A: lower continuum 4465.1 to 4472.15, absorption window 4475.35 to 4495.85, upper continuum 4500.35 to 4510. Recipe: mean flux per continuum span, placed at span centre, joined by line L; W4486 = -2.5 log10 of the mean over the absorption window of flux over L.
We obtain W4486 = 0.01 mag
